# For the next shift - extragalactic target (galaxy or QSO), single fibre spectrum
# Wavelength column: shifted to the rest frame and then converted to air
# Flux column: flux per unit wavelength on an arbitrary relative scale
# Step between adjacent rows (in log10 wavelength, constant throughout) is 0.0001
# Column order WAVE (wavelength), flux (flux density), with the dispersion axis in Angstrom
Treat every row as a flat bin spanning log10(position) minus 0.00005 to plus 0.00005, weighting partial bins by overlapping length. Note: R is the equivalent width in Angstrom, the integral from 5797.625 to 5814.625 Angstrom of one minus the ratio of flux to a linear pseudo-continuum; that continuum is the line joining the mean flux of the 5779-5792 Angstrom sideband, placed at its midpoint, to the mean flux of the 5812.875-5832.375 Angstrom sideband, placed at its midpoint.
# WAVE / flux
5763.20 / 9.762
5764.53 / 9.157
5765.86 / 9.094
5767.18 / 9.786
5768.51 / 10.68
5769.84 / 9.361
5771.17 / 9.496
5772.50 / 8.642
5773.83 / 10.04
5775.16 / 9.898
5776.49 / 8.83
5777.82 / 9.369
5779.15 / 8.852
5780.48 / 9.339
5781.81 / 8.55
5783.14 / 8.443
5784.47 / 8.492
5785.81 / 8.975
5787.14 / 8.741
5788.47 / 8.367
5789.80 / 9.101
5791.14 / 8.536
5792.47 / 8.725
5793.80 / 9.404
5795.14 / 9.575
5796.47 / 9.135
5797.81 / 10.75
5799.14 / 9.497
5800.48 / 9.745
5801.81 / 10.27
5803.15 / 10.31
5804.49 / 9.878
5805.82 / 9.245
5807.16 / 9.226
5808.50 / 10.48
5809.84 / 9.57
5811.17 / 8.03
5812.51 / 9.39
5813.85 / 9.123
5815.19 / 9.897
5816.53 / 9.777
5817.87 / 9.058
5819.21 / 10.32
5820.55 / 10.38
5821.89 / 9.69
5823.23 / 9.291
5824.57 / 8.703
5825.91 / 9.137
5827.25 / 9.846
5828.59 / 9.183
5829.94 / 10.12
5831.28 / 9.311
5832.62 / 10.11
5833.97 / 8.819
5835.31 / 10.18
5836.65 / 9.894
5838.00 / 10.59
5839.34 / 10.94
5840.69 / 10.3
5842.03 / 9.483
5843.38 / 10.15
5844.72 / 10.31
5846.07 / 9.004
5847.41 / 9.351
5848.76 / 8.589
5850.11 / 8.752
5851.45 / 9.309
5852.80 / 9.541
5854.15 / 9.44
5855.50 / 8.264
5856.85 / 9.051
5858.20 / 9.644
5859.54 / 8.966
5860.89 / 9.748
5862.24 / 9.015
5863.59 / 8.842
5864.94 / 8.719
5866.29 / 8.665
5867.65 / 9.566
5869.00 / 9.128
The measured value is -0.8 Angstrom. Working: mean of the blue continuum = 8.74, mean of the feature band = 9.63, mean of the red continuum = 9.57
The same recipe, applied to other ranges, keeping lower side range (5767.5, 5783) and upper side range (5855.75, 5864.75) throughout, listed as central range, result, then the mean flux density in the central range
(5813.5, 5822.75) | -0.5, 9.76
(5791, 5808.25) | -0.6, 9.62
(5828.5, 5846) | -1.4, 9.94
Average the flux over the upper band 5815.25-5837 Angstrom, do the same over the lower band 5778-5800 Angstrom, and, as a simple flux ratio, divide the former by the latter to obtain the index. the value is 1.1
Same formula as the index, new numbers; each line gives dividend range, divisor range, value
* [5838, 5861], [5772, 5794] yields 1.06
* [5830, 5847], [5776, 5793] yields 1.13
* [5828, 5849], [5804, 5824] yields 1.03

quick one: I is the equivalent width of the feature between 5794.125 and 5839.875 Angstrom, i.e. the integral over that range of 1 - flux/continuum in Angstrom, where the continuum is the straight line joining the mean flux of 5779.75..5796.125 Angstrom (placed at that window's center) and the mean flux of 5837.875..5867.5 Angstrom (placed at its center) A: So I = -3.0 Angstrom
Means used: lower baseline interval 8.86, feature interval 9.68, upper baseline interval 9.37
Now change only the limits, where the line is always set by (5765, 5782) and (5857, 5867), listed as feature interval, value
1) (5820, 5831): -0.4 Angstrom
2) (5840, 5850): -0.4 Angstrom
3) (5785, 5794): 0.5 Angstrom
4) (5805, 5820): -0.3 Angstrom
